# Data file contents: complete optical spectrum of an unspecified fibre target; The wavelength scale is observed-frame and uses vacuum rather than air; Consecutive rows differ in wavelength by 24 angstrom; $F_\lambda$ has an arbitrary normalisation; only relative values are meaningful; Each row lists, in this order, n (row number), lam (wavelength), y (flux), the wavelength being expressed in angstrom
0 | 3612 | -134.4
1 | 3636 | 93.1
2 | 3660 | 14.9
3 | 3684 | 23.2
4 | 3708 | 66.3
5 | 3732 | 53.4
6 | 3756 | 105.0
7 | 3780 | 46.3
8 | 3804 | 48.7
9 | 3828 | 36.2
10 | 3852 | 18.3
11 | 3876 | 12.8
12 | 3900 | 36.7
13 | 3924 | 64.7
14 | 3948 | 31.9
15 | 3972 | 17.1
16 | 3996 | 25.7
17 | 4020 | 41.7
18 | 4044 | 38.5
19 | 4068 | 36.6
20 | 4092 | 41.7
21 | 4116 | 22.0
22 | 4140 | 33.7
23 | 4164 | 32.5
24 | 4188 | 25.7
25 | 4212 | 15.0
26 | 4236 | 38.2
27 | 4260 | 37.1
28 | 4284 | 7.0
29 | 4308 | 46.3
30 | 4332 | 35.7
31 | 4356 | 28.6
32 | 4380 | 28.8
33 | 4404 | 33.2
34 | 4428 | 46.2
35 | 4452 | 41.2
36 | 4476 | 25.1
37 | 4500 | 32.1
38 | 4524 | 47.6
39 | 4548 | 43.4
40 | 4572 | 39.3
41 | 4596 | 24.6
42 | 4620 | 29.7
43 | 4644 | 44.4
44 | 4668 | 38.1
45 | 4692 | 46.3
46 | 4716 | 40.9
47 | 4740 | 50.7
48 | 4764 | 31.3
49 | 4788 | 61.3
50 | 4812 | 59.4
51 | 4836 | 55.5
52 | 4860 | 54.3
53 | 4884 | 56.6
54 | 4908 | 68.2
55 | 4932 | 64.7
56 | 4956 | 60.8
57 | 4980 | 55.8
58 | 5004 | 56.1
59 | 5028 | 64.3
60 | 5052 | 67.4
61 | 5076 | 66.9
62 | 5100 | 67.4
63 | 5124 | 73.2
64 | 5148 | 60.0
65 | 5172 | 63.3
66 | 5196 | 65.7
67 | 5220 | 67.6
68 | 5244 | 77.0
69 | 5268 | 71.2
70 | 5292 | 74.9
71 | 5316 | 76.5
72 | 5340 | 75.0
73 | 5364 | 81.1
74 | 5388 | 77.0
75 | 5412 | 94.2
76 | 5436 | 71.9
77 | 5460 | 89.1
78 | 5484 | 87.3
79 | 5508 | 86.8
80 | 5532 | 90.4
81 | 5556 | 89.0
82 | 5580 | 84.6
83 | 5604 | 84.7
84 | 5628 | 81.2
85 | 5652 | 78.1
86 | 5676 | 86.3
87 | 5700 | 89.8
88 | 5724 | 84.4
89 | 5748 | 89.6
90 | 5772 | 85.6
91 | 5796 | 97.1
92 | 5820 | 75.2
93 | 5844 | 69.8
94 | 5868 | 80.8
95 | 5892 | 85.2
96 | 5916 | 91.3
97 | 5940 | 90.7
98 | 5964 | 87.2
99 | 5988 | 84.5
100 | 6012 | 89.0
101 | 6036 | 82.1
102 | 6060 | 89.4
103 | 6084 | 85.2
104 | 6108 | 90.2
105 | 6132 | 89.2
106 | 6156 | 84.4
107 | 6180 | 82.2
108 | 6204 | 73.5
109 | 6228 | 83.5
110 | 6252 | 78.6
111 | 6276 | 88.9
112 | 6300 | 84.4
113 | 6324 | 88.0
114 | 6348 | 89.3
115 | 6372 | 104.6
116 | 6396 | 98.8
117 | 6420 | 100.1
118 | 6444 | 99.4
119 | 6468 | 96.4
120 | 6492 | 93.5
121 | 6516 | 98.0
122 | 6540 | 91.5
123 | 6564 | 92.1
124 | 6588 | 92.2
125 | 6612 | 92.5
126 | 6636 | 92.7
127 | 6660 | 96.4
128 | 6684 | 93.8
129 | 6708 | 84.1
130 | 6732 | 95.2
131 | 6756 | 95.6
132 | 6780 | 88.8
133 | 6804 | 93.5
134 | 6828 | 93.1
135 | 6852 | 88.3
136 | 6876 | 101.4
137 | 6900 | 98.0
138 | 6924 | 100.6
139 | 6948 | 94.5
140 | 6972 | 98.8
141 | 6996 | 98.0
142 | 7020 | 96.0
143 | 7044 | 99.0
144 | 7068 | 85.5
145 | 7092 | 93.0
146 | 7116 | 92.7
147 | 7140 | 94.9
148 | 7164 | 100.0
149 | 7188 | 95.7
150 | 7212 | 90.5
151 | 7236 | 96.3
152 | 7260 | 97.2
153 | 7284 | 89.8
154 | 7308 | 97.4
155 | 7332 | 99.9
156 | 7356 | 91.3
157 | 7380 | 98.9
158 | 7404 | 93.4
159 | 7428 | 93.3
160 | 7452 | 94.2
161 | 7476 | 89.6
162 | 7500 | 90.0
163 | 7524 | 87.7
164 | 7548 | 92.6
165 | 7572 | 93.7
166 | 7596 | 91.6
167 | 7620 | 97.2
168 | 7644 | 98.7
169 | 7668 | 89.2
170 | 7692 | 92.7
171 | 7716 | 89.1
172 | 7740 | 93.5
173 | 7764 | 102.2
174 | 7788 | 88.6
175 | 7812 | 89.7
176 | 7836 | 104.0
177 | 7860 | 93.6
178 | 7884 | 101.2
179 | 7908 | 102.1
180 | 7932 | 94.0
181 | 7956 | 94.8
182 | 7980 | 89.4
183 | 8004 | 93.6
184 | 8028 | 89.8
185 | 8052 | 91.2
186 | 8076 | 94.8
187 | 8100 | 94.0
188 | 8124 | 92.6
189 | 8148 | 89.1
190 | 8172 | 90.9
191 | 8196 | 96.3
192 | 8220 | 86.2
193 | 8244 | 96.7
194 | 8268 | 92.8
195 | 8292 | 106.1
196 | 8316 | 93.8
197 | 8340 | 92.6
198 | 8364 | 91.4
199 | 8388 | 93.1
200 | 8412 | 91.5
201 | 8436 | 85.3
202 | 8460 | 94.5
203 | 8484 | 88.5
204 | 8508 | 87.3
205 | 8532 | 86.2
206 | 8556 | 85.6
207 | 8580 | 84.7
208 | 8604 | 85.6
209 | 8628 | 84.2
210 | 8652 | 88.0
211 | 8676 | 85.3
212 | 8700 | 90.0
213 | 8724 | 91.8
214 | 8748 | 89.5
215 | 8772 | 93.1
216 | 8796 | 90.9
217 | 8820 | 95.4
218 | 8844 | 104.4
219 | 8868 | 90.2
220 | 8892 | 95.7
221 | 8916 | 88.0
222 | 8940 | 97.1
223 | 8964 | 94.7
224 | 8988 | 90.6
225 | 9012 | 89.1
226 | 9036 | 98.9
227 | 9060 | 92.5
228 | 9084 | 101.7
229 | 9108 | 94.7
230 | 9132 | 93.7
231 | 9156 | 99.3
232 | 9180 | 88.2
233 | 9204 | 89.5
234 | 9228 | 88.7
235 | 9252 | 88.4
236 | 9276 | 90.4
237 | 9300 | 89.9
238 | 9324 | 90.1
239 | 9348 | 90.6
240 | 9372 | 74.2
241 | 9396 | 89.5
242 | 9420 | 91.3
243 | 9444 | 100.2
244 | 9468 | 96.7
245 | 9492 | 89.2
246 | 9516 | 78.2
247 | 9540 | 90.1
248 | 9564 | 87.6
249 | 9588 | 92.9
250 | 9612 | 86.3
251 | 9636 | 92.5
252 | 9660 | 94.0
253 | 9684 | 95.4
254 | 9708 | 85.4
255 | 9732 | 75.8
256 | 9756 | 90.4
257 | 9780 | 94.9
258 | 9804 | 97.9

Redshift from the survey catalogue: 0.200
